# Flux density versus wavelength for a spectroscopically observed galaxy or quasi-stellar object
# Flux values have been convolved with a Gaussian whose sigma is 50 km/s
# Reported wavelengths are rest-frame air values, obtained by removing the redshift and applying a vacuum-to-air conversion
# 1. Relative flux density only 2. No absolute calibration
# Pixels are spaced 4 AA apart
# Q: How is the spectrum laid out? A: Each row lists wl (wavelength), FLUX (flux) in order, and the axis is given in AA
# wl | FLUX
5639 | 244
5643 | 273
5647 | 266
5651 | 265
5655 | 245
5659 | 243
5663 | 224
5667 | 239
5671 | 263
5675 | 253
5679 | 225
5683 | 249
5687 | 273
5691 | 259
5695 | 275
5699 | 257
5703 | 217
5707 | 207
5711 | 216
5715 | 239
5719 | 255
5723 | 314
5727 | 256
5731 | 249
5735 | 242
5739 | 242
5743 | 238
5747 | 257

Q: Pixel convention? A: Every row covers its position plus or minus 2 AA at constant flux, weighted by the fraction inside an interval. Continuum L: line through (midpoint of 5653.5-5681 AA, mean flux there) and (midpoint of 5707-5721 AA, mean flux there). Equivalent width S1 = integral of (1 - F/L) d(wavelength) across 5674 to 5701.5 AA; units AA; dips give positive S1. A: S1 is -2.0 AA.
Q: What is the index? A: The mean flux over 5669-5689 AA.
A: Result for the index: 253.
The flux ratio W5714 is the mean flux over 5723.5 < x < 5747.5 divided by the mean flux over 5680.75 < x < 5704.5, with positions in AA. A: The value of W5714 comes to 1.0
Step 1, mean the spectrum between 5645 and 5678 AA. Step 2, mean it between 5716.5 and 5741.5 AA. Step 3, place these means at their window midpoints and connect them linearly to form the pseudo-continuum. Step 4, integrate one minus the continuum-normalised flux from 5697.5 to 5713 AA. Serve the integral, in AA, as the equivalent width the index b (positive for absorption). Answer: 2.0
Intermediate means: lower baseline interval 249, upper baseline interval 259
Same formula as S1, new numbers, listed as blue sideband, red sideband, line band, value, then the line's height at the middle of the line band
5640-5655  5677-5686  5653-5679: 0.8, 251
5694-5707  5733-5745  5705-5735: -0.8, 241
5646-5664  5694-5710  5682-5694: -1.2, 239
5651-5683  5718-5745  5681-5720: 0.9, 250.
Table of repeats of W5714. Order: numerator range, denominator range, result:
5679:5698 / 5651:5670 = 1.07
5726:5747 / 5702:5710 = 1.16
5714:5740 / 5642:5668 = 1.03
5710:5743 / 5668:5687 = 1.01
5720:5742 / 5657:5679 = 1.07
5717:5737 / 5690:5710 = 1.09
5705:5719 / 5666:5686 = 0.91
